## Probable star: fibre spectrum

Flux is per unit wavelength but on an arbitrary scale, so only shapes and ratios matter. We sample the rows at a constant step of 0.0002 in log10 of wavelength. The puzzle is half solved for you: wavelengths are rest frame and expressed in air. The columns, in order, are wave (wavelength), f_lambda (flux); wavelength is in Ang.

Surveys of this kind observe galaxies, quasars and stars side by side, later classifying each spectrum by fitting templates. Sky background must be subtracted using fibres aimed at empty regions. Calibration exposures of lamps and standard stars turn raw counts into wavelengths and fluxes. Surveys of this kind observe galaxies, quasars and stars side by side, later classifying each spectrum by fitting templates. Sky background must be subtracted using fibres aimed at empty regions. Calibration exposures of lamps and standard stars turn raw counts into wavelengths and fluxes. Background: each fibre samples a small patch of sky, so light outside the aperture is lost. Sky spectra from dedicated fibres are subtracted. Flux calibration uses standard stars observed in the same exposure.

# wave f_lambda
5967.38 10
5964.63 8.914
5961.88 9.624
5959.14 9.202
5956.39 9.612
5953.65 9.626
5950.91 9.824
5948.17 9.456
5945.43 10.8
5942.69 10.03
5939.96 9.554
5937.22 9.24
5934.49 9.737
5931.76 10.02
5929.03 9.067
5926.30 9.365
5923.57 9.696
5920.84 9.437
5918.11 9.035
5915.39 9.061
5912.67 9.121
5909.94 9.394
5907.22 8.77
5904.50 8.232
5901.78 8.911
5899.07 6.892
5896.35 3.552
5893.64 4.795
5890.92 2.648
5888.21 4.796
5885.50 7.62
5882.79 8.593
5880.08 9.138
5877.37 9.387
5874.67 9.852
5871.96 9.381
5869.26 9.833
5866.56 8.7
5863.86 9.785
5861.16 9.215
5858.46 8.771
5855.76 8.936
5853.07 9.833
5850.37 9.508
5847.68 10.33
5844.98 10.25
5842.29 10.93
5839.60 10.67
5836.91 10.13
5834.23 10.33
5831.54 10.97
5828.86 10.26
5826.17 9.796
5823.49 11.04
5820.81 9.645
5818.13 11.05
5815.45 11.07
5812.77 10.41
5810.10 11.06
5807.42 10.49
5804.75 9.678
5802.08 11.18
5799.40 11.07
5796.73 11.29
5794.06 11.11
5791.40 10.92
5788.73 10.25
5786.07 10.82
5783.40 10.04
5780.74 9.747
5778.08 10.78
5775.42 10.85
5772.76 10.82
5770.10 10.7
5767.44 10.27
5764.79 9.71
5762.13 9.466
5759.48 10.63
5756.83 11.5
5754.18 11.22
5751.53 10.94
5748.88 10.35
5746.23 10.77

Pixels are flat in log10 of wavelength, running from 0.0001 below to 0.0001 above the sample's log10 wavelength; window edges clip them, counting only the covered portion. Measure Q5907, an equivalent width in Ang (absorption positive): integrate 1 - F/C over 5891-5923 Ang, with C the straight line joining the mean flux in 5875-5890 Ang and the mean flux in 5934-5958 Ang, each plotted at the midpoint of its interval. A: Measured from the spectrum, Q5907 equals 3.3 Ang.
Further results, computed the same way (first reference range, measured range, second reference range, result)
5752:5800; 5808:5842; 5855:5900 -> -4.86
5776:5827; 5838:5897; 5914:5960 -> 9.29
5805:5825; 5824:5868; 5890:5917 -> -2.27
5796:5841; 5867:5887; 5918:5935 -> 1.87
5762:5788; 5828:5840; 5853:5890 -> -1.41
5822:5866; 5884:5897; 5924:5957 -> 6.69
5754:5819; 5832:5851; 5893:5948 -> -0.93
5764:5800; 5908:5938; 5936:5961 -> 1.44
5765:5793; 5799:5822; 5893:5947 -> -1.14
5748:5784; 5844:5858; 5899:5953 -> 0.28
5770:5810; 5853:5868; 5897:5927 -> 0.64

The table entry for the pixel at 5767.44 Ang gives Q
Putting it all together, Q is 10.27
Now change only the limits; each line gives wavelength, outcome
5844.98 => 10.25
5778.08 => 10.78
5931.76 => 10.02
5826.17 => 9.796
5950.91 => 9.824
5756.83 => 11.5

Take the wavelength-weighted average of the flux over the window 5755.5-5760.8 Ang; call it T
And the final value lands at 11.1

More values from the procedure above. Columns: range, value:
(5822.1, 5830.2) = 10.4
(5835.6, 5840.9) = 10.4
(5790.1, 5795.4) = 11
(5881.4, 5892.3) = 5.92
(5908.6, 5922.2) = 9.21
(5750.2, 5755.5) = 11.1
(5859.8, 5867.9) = 9.23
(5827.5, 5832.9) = 10.6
